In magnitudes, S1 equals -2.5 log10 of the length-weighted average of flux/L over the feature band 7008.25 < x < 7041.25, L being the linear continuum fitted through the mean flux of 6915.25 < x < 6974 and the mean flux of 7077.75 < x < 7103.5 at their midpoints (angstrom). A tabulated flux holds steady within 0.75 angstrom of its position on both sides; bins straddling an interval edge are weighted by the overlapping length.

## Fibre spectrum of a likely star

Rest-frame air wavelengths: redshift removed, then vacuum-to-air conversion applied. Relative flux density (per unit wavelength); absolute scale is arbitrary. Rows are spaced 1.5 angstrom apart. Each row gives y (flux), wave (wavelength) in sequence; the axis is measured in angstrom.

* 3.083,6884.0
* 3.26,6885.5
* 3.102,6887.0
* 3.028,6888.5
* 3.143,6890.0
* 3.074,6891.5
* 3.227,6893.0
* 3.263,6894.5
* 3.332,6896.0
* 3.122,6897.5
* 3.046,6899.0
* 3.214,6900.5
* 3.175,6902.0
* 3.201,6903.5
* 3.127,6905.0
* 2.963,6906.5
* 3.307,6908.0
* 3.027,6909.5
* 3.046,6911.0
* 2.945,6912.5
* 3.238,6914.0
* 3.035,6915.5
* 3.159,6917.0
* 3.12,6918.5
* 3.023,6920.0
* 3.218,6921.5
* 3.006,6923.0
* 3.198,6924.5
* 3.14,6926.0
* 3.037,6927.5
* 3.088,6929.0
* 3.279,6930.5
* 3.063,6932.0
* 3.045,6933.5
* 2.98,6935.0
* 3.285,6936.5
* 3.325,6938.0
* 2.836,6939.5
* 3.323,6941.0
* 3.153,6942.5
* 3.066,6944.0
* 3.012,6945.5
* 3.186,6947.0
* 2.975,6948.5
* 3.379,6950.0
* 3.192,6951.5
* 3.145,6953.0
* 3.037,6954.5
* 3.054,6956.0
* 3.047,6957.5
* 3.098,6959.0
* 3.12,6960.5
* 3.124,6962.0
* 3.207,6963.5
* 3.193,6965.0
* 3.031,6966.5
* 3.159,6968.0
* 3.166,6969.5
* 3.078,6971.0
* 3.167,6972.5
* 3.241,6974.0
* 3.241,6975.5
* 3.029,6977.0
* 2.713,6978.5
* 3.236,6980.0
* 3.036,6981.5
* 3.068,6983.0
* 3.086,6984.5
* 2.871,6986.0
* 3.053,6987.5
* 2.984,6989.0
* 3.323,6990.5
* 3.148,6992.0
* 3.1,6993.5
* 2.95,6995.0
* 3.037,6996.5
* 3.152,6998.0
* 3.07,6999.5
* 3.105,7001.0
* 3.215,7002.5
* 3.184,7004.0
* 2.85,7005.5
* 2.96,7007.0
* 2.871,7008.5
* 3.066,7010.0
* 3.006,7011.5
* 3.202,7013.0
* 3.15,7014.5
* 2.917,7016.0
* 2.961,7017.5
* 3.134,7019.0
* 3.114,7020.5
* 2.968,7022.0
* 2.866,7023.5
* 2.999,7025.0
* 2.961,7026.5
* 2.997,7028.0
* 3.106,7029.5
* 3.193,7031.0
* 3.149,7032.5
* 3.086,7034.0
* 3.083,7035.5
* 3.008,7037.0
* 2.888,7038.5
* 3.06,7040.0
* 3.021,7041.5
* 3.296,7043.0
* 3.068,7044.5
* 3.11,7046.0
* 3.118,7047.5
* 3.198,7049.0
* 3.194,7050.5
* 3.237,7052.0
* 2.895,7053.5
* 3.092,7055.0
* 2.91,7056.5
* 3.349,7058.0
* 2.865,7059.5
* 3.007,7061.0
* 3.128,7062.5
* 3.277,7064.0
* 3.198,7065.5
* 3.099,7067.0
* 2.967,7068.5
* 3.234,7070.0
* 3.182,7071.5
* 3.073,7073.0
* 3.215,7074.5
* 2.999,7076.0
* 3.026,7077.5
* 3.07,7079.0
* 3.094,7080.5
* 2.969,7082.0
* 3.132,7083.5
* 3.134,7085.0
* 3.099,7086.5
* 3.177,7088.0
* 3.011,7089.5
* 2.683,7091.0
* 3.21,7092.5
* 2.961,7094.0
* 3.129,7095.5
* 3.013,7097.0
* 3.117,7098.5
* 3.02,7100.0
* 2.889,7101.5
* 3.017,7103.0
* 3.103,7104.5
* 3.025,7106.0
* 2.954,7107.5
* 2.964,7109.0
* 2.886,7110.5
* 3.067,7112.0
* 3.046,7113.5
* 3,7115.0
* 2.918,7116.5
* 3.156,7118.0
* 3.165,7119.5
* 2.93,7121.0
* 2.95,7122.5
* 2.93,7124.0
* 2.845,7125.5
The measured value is 0.01 mag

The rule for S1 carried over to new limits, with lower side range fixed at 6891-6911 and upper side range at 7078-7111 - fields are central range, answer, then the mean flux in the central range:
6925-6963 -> 0.00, 3.12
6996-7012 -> 0.01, 3.05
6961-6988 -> 0.00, 3.1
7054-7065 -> -0.01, 3.09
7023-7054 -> 0.00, 3.08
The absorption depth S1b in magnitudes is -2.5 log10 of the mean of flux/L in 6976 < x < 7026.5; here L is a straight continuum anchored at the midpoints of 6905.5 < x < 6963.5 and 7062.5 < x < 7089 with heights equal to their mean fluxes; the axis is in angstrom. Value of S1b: 0.025 mag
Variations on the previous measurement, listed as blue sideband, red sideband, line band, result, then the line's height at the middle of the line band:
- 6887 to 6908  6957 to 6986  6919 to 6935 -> 0.01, 3.13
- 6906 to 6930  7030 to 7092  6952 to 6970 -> -0.01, 3.1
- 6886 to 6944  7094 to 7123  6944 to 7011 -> 0.00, 3.09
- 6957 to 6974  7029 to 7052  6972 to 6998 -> 0.02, 3.13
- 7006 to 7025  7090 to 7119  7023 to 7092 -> -0.02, 3.01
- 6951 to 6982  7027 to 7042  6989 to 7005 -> -0.01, 3.09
